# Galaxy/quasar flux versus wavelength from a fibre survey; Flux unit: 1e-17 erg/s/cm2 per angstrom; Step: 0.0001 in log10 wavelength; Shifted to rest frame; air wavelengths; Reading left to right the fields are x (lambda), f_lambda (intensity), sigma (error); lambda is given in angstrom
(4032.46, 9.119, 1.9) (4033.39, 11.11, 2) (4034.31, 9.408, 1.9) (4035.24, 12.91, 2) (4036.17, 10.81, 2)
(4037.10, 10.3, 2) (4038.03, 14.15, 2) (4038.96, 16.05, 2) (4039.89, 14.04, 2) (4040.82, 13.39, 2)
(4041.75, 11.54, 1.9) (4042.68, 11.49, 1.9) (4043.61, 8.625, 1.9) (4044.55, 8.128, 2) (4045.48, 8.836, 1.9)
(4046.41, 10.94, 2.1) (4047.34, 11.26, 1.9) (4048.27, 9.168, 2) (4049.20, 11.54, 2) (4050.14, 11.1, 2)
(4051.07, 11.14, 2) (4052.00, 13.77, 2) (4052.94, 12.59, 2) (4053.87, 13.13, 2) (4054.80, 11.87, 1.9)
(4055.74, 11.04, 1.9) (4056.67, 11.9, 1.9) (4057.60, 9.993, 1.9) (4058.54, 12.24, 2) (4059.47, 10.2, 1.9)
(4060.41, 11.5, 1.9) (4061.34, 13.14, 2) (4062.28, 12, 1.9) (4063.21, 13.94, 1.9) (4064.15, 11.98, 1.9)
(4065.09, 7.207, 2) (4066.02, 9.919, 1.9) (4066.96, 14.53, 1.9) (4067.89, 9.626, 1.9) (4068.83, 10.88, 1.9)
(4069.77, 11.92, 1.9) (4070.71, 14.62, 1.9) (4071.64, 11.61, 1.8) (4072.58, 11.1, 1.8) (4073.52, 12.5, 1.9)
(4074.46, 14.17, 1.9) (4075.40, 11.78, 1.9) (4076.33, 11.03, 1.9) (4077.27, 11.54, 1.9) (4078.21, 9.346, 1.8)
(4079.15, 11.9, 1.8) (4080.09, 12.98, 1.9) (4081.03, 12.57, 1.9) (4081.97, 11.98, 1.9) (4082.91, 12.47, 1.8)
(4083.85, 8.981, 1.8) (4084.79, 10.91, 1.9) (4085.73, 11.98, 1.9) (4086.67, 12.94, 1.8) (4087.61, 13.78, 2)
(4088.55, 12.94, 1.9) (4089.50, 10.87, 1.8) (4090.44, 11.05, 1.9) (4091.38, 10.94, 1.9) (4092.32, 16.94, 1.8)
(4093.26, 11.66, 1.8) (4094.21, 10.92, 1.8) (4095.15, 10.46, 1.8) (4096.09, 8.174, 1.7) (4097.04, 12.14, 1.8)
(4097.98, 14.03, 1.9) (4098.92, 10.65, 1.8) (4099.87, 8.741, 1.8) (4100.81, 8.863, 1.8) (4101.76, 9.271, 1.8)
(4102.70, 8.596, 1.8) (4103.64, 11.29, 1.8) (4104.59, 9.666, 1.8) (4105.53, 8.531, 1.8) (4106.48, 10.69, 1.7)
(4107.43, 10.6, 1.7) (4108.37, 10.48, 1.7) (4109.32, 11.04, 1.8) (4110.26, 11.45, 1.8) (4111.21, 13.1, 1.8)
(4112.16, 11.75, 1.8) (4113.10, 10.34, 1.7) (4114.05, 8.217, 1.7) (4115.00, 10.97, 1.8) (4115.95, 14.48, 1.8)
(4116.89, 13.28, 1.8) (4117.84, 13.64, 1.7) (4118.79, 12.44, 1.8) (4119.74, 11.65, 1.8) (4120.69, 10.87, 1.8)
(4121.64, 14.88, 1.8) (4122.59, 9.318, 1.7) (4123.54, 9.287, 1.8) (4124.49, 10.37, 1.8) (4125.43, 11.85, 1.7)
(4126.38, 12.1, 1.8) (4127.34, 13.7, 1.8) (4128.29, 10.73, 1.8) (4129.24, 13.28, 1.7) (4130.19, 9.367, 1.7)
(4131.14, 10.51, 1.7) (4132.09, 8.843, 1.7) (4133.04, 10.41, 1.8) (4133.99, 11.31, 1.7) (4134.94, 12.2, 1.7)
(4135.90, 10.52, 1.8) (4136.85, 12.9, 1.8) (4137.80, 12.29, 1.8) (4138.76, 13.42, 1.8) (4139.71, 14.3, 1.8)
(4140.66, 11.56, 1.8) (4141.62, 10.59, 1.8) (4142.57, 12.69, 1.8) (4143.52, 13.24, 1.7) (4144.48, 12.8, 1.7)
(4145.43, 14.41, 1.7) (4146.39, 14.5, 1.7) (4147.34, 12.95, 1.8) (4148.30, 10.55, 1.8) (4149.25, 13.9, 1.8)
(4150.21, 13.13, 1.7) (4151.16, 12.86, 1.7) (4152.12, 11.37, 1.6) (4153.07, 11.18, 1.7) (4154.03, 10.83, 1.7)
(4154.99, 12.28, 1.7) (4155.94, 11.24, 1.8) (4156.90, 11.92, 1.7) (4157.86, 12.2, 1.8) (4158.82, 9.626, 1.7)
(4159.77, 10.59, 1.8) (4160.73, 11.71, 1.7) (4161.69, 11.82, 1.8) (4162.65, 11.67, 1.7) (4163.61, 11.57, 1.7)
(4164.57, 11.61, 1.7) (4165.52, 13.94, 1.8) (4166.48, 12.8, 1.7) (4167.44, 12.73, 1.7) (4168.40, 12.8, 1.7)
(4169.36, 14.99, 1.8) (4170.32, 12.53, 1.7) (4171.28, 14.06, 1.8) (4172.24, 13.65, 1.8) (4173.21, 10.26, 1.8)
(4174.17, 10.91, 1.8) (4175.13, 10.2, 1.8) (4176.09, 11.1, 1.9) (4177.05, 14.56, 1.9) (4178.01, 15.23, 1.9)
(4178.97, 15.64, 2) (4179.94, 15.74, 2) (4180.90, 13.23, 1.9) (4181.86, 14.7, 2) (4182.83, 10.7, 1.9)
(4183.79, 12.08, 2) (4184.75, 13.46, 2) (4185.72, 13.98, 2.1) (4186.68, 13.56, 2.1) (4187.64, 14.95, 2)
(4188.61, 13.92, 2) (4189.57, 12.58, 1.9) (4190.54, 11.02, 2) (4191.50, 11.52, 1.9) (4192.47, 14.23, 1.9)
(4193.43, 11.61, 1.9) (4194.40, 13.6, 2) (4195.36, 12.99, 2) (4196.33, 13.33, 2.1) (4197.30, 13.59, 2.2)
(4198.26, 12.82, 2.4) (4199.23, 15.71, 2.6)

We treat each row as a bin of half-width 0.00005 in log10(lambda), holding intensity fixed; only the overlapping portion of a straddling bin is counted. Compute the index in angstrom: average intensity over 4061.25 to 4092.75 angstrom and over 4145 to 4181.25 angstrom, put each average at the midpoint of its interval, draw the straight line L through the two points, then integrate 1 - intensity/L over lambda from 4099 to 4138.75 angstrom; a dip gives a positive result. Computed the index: 3.7 angstrom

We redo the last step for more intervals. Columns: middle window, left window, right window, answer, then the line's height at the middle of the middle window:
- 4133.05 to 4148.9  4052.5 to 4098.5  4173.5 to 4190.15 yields 0.3 angstrom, 12.7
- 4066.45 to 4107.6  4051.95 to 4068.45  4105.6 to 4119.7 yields 0.6 angstrom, 11.6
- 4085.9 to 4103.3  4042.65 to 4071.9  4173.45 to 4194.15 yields 0.8 angstrom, 11.8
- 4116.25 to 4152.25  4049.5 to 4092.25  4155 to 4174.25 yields -0.1 angstrom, 12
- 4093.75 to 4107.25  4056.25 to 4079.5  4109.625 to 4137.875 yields 1.6 angstrom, 11.6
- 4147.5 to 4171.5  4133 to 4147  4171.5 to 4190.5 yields 1.3 angstrom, 12.8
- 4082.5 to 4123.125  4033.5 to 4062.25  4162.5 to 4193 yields 2.9 angstrom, 12.2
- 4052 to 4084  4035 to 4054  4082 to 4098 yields -0.2 angstrom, 11.7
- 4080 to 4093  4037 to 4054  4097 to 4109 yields -1.9 angstrom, 10.6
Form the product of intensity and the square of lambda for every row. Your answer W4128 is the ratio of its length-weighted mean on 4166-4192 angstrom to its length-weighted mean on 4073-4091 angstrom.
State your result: 1.15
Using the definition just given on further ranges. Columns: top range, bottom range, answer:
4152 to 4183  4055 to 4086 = 1.12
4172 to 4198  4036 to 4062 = 1.20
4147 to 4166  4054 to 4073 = 1.07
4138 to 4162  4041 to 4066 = 1.15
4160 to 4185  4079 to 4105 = 1.17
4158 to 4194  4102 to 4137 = 1.17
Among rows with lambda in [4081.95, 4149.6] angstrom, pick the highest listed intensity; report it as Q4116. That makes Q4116 16.94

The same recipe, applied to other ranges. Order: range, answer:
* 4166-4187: 15.74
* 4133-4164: 14.5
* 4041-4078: 14.62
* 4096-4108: 14.03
